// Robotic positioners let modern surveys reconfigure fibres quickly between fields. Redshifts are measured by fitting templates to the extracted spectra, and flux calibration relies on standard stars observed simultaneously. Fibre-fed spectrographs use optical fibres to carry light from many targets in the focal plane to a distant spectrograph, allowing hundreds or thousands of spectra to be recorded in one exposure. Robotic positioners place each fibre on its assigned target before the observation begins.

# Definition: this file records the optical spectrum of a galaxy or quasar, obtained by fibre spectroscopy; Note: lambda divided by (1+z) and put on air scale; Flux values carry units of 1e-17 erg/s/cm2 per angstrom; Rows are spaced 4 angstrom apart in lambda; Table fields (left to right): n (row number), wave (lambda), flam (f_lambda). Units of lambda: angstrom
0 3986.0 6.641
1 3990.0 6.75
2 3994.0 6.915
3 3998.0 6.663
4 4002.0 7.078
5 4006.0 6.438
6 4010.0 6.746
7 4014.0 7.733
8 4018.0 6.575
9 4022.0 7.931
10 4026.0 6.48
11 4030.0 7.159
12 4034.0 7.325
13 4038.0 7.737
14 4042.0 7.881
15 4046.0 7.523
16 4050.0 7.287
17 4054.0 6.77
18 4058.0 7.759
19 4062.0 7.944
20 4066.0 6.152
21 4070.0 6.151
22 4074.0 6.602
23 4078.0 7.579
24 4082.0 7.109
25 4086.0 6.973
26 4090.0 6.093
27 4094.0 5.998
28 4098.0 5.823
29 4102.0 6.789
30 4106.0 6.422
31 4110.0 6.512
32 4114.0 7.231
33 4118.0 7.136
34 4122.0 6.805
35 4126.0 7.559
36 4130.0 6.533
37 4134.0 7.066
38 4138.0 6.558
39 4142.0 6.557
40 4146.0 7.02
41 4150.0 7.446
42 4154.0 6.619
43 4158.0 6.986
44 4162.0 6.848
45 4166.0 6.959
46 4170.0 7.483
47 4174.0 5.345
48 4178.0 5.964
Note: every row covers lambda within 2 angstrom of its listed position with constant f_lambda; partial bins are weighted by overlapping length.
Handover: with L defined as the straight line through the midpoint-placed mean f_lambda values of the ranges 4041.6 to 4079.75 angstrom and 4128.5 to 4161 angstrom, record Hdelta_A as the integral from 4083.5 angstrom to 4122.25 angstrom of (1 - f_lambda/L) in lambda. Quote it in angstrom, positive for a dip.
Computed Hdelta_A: 2.3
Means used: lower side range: 7.13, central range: 6.57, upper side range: 6.85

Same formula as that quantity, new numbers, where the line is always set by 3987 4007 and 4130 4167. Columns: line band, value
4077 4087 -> -0.6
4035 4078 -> -2.4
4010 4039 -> -1.8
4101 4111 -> 0.4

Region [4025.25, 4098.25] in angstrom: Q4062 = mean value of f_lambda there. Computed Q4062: 7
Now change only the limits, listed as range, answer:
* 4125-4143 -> 6.83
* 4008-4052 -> 7.31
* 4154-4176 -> 6.71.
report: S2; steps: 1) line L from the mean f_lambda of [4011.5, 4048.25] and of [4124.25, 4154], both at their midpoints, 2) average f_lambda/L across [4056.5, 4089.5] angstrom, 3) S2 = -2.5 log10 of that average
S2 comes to 0.03 mag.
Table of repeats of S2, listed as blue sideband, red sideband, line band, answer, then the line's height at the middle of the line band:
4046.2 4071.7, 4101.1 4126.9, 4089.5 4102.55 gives 0.14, 6.95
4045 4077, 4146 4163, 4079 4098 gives 0.08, 7.01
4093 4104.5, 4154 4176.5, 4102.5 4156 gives -0.07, 6.45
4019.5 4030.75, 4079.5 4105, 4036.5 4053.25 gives -0.09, 6.97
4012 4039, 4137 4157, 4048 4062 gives -0.03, 7.16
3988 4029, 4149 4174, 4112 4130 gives -0.03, 6.91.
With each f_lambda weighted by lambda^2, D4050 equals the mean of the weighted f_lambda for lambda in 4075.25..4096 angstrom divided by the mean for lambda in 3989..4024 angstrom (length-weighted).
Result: 1.0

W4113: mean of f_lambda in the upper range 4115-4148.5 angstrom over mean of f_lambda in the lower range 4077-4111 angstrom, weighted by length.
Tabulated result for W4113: 1.05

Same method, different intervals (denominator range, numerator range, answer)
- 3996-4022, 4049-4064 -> 1.07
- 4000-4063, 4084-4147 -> 0.92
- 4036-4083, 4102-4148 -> 0.95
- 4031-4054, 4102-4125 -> 0.92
